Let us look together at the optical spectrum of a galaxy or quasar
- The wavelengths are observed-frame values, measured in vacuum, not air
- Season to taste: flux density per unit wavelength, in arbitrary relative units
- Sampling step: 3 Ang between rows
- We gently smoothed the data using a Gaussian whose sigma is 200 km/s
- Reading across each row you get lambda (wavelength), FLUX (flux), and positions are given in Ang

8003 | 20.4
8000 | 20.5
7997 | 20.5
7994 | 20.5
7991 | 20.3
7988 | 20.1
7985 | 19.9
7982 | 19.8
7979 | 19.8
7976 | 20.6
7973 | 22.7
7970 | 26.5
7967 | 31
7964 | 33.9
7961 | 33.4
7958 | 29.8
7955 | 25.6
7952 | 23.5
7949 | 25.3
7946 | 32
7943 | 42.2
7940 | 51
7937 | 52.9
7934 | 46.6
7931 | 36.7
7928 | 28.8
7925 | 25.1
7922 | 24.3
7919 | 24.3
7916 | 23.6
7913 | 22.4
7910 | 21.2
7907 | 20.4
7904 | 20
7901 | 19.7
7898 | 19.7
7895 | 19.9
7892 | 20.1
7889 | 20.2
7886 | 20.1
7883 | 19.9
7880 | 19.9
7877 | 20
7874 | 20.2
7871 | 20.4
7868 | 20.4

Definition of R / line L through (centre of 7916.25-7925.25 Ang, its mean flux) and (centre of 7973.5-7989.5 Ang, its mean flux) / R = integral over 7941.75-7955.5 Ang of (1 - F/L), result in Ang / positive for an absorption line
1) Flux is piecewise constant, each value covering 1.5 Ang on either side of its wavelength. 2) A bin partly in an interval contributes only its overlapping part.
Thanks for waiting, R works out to -4.5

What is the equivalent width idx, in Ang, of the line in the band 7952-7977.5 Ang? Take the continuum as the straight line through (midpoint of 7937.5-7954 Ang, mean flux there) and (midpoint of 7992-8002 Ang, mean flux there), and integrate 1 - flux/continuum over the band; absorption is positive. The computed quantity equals 2.0 Ang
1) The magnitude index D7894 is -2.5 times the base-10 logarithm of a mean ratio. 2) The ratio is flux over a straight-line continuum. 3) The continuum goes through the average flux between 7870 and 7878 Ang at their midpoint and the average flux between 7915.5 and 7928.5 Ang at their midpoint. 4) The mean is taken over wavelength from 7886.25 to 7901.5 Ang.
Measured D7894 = 0.12 mag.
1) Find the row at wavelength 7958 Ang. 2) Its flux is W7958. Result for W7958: 29.8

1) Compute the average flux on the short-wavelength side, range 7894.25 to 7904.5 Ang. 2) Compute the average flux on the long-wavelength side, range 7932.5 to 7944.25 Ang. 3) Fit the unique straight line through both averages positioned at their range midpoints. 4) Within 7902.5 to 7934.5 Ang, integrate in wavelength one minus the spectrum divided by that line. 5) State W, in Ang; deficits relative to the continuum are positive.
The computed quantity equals 7.4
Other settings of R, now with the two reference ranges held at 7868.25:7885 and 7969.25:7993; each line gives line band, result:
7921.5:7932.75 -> -4.9 Ang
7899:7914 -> -0.2 Ang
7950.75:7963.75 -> -4.9 Ang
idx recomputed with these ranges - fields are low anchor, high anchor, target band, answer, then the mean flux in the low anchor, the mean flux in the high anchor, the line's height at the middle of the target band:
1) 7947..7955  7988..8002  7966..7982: -0.6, 25.1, 20.4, 22.6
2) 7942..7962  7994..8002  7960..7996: 1.3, 29.9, 20.5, 24.6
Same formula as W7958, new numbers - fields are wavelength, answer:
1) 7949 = 25.3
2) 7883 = 19.9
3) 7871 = 20.4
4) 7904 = 20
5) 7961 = 33.4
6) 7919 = 24.3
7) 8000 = 20.5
